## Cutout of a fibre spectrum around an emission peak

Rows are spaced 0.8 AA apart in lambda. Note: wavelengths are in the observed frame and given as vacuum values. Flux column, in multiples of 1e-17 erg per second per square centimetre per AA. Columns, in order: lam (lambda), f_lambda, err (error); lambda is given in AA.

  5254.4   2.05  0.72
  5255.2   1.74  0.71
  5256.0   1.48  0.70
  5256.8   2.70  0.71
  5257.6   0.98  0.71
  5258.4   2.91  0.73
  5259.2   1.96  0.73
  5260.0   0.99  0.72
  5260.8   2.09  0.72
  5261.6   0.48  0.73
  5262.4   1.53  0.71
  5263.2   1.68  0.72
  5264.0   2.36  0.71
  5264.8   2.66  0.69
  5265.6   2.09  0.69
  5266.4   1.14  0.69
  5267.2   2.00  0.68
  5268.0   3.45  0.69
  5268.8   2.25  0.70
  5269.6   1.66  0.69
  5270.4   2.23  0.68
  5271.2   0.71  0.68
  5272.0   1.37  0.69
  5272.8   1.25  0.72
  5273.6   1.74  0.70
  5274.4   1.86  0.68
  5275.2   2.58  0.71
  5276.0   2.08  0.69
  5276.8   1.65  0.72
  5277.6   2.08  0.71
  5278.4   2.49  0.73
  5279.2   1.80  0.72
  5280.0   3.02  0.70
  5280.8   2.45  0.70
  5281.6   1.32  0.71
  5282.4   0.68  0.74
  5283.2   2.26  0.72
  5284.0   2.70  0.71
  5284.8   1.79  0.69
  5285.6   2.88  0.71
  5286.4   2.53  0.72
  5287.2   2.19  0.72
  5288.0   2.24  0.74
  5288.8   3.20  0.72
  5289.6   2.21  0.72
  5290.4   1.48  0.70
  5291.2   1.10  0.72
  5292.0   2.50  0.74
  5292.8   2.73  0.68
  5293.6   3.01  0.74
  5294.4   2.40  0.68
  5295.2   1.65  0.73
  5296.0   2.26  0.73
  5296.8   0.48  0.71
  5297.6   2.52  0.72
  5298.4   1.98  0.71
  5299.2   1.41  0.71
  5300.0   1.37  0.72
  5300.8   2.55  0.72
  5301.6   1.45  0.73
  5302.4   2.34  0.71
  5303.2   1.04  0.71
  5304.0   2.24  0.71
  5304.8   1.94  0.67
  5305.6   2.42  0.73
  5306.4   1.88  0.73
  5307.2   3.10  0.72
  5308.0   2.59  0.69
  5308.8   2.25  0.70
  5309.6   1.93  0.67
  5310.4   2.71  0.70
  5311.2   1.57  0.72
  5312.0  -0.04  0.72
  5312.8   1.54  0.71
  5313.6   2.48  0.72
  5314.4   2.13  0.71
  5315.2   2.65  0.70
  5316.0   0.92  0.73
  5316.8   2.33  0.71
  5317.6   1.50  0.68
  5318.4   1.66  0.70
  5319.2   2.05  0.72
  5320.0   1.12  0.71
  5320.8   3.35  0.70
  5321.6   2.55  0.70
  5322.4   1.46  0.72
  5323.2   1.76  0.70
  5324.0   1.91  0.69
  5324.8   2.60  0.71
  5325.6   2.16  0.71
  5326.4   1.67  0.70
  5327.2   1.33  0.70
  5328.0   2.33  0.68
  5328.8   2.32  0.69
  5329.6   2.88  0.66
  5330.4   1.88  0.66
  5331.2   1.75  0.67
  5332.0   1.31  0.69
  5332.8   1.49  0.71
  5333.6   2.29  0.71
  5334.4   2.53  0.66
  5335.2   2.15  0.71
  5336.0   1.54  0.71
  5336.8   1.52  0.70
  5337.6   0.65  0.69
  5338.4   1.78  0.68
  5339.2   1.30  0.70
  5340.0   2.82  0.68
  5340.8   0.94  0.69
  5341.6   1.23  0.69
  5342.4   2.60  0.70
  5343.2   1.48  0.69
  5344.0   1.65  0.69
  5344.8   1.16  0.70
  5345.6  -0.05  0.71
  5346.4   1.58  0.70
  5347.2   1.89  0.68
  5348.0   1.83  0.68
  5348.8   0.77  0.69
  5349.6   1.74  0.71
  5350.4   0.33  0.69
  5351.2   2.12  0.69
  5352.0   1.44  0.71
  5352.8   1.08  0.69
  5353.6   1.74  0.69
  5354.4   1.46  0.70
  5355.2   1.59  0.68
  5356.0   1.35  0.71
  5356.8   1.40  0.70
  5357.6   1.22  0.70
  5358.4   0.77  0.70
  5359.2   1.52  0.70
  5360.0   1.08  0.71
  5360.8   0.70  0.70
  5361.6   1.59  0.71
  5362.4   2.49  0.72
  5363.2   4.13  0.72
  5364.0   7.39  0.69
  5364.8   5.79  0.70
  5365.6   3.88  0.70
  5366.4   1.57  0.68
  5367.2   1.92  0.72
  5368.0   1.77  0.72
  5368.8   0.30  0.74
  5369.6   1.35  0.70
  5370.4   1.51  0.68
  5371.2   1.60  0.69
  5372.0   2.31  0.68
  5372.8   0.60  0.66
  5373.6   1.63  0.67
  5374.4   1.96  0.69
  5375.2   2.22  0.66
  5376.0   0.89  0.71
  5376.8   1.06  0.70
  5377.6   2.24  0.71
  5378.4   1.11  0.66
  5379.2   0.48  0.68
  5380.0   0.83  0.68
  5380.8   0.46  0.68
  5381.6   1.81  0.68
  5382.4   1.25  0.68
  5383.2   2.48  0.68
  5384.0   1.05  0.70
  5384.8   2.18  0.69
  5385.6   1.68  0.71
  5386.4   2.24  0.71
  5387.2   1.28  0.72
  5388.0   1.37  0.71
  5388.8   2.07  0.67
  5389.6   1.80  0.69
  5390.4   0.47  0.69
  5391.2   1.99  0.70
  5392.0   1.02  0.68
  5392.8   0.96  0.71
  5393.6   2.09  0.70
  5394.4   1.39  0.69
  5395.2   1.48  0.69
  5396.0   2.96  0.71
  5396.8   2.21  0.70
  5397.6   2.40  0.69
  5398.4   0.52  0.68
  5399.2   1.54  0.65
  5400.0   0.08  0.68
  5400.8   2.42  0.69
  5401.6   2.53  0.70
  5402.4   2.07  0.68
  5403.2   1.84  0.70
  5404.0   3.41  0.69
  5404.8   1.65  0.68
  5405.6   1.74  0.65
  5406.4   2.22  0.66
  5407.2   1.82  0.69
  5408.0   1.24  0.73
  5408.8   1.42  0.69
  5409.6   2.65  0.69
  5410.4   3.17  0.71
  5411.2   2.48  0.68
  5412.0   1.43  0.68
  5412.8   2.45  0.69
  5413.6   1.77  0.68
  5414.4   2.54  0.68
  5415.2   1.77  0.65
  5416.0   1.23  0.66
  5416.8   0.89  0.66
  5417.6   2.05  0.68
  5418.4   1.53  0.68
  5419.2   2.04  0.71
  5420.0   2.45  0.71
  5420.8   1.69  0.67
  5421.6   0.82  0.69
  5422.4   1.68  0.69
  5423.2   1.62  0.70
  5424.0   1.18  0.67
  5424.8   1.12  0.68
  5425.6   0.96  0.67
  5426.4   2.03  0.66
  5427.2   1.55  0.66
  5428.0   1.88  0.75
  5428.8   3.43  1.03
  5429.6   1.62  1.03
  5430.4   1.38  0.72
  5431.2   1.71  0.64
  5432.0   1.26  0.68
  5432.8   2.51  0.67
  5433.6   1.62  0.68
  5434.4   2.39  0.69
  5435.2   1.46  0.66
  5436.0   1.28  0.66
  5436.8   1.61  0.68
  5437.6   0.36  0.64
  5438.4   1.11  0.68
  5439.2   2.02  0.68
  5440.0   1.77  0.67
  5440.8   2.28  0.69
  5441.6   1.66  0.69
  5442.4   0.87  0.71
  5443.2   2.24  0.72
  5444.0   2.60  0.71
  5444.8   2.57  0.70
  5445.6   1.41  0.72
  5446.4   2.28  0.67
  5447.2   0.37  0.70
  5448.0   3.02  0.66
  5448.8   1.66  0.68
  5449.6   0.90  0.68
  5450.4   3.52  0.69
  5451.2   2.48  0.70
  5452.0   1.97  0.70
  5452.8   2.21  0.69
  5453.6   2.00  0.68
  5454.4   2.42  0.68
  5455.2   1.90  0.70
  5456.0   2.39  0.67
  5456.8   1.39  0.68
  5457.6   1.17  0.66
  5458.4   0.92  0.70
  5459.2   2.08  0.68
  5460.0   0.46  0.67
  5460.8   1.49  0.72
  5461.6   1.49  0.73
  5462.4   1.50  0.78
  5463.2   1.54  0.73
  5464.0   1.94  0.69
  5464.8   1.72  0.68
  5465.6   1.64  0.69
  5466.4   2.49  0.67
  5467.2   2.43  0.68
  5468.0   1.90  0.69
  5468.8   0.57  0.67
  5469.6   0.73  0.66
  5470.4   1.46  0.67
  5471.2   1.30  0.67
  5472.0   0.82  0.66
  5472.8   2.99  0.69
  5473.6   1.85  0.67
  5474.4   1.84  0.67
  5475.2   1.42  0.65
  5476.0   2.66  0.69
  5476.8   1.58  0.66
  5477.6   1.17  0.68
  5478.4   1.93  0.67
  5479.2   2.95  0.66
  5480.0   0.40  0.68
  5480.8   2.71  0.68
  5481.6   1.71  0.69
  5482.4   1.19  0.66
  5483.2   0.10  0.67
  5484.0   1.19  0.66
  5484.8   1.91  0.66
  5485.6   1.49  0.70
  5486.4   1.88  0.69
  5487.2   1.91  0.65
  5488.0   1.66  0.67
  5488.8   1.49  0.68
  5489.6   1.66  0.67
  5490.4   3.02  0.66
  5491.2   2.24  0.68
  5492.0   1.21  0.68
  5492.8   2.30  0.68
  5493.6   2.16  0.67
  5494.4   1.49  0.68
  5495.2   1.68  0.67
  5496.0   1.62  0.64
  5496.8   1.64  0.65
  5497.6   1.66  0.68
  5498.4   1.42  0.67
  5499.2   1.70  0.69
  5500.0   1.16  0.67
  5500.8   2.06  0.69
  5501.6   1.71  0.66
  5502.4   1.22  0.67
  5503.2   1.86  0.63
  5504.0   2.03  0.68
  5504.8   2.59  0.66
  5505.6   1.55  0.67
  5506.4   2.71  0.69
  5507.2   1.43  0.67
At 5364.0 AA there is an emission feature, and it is H-gamma 4340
